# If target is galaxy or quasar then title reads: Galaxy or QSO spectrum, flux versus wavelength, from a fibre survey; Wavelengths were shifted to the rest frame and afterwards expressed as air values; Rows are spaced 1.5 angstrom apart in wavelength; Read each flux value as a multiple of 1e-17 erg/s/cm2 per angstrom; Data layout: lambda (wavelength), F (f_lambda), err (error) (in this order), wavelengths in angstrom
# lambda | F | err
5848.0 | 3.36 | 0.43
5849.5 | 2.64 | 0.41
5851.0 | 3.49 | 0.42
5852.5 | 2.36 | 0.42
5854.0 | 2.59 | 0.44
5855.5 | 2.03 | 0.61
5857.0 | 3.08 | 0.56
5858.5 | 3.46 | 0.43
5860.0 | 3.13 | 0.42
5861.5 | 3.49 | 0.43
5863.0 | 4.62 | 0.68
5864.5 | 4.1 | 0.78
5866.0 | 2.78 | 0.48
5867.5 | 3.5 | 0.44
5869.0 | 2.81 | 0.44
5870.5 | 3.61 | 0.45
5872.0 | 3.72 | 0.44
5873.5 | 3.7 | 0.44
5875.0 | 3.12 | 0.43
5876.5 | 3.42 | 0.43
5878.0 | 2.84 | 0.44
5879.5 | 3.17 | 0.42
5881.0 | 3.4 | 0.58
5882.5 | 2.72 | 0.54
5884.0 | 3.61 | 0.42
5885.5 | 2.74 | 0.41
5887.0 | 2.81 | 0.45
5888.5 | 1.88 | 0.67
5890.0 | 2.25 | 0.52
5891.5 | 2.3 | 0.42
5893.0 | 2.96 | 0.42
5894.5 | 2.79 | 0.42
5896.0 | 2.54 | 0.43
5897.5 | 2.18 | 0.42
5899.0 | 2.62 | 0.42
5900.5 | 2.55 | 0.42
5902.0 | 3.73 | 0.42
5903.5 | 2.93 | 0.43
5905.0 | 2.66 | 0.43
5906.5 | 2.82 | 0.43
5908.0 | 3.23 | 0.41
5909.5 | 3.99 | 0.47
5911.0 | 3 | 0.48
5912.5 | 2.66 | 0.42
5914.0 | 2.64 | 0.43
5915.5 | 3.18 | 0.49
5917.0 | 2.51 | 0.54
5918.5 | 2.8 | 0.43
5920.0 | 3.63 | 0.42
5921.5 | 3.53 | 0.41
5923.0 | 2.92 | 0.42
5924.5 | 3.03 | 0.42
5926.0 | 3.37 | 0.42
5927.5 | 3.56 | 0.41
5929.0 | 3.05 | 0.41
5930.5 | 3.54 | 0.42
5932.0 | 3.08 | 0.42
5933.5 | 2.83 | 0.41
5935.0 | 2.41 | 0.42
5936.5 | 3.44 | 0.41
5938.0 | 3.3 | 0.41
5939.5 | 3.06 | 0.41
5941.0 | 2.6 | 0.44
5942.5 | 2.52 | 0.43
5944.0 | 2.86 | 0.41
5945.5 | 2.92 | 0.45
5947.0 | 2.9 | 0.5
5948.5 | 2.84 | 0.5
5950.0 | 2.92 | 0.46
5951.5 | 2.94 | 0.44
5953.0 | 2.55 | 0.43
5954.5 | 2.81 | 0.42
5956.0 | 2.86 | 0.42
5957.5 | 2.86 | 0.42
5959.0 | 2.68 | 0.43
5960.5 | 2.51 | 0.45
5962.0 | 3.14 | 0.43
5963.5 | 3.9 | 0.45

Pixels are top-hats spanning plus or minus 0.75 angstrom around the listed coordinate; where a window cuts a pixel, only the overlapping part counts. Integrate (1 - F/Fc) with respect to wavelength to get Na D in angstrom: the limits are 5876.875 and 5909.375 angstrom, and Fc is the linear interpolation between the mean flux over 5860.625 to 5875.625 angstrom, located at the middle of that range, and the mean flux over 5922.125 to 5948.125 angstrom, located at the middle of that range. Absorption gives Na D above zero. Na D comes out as 5.06 angstrom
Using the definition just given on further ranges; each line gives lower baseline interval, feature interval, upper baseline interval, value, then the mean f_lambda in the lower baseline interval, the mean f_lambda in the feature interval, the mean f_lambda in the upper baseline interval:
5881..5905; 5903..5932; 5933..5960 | -3.4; 2.73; 3.11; 2.85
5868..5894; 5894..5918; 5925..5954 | 1.0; 3.01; 2.88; 2.98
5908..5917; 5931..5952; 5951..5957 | -0.3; 3.06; 2.91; 2.79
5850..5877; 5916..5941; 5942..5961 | -1.7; 3.27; 3.11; 2.79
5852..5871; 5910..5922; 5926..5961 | 0.1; 3.2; 3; 2.93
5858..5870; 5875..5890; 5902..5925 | 1.8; 3.49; 2.93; 3.06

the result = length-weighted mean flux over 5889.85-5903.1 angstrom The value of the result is 2.68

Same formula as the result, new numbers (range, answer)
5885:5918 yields 2.77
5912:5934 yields 3.1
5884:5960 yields 2.9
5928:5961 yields 2.89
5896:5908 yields 2.8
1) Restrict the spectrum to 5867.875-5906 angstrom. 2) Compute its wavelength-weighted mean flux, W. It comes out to 2.93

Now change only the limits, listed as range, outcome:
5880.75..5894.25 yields 2.72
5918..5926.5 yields 3.22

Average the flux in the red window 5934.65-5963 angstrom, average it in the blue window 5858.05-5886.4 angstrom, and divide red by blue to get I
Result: 0.85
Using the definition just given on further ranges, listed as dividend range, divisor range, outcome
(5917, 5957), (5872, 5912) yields 1.02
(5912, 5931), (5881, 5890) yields 1.12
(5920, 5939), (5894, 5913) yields 1.10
